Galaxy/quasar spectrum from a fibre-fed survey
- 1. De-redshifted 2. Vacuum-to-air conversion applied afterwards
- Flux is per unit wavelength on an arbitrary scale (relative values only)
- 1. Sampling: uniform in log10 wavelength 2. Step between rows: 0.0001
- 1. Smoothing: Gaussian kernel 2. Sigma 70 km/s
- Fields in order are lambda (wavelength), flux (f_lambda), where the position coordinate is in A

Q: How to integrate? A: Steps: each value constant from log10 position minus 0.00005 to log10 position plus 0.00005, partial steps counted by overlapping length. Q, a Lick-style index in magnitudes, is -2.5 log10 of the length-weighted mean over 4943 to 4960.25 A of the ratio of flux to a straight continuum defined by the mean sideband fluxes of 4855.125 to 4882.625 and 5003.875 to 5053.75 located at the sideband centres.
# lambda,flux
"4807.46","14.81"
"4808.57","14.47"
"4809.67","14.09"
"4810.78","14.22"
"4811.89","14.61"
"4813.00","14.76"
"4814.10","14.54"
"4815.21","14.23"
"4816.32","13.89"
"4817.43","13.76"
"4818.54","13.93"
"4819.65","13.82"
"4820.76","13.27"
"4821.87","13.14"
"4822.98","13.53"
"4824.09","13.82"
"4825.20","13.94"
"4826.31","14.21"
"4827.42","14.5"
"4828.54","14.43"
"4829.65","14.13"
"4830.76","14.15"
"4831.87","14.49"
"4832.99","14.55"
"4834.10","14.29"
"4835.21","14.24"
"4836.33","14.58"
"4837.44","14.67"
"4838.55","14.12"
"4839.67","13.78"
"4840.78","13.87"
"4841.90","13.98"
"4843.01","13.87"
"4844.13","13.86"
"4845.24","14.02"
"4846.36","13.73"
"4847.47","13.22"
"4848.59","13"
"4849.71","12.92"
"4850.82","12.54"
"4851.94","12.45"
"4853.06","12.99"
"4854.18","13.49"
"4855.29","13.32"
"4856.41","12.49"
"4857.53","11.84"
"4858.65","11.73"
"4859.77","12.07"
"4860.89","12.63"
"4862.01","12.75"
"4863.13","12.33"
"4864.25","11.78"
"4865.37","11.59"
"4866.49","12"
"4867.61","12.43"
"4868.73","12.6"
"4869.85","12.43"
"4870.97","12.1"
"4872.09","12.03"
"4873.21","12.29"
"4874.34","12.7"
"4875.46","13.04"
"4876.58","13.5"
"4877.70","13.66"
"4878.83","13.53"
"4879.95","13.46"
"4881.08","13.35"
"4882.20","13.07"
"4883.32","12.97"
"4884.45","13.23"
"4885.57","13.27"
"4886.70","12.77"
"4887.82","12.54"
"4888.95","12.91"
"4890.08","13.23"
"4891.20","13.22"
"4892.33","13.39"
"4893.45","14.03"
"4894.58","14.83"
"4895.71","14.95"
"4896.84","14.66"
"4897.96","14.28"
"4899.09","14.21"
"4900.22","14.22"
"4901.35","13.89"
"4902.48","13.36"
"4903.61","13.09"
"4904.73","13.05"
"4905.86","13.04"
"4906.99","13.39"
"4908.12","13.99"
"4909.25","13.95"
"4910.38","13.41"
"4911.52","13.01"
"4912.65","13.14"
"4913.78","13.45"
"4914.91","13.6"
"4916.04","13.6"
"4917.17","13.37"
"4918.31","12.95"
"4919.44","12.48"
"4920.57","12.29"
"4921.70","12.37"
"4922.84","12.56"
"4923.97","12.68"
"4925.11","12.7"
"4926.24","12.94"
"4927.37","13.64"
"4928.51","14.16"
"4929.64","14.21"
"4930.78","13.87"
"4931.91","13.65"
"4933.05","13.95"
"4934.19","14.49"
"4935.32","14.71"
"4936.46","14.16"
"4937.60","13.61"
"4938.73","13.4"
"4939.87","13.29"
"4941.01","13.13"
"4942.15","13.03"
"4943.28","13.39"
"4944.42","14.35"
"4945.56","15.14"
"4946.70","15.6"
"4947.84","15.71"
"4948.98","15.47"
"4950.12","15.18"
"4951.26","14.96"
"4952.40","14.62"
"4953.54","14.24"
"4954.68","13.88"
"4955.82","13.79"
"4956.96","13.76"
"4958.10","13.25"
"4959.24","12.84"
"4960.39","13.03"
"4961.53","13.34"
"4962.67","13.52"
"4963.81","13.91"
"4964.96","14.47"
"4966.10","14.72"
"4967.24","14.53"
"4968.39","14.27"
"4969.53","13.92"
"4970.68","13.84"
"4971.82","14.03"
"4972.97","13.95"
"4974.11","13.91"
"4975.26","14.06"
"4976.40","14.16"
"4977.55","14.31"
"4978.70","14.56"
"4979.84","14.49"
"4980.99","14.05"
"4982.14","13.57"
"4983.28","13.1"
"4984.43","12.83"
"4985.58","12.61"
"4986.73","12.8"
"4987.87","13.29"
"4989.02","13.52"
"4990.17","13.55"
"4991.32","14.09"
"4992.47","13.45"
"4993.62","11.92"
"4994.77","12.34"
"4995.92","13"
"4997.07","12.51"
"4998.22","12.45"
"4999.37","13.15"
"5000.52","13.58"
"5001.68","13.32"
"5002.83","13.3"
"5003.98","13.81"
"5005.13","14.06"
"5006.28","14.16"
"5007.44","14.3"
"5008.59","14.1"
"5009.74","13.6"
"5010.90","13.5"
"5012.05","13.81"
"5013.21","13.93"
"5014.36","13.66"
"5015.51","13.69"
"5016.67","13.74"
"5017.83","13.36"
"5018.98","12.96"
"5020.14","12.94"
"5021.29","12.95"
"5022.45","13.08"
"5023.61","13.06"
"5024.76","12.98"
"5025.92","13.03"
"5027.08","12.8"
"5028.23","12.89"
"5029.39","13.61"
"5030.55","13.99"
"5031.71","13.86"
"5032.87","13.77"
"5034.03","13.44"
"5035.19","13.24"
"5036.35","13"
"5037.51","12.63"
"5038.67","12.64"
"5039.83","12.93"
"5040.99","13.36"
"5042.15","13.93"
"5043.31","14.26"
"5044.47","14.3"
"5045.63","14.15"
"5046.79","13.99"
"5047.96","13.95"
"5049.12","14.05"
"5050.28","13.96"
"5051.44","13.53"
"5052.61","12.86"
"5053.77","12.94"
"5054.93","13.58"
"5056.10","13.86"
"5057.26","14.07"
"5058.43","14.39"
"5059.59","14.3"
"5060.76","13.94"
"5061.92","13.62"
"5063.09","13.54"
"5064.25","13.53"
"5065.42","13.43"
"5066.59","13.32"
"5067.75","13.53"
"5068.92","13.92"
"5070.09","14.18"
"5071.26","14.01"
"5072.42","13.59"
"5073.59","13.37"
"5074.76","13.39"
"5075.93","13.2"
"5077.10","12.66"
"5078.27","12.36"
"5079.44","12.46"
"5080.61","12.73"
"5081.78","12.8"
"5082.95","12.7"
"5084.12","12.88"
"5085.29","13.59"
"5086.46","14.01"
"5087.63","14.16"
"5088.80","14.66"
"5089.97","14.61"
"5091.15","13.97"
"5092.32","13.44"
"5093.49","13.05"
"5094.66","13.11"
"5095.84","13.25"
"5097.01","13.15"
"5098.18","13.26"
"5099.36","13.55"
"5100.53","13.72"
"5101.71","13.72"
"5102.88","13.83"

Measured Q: -0.10 mag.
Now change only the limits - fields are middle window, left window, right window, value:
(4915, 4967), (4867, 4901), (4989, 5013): -0.04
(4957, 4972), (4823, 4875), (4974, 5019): -0.03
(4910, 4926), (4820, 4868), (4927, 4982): 0.07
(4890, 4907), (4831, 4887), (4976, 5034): -0.05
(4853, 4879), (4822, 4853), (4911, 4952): 0.11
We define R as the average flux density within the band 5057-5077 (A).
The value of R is 13.7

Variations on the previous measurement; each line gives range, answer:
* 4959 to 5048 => 13.5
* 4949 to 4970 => 14.1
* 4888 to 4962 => 13.7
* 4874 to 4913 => 13.5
